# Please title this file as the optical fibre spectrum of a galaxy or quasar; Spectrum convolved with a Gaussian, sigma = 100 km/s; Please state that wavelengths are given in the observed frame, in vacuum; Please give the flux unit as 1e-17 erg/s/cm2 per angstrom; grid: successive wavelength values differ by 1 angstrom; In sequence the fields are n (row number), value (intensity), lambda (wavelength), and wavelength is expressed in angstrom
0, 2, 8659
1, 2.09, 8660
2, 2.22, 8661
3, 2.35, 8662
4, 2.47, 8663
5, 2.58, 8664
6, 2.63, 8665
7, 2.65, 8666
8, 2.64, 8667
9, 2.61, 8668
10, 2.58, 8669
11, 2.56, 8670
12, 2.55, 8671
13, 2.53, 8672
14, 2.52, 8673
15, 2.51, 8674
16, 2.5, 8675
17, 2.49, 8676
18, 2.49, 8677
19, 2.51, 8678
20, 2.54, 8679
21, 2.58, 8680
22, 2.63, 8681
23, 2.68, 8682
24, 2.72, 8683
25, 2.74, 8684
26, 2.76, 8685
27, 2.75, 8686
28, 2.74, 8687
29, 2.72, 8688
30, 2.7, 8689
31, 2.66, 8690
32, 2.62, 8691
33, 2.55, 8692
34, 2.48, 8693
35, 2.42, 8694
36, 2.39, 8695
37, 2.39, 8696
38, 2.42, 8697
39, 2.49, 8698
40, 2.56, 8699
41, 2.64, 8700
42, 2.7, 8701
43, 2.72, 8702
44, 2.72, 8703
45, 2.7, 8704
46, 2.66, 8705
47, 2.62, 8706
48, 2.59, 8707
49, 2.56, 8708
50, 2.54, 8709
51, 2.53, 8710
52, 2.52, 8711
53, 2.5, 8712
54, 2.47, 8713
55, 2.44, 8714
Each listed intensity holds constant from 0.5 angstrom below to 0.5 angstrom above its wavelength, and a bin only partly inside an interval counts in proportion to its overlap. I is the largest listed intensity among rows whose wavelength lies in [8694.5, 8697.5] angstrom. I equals 2.42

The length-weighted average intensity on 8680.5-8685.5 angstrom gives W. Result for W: 2.71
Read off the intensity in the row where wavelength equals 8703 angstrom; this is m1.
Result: 2.72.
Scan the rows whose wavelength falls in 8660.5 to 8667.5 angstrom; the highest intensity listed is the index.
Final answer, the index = 2.65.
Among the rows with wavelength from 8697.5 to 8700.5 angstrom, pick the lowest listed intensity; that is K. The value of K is 2.49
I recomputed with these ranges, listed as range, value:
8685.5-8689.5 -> 2.75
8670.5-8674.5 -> 2.55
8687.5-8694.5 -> 2.72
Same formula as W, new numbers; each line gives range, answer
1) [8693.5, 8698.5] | 2.42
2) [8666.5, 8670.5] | 2.6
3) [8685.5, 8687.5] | 2.75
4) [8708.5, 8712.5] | 2.52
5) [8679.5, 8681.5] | 2.6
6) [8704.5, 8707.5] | 2.62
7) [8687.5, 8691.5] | 2.67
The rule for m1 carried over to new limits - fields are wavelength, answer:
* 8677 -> 2.49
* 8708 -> 2.56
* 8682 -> 2.68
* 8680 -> 2.58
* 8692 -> 2.55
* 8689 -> 2.7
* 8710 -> 2.53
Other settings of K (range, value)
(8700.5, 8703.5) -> 2.7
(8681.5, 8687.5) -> 2.68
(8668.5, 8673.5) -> 2.52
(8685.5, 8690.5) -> 2.66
